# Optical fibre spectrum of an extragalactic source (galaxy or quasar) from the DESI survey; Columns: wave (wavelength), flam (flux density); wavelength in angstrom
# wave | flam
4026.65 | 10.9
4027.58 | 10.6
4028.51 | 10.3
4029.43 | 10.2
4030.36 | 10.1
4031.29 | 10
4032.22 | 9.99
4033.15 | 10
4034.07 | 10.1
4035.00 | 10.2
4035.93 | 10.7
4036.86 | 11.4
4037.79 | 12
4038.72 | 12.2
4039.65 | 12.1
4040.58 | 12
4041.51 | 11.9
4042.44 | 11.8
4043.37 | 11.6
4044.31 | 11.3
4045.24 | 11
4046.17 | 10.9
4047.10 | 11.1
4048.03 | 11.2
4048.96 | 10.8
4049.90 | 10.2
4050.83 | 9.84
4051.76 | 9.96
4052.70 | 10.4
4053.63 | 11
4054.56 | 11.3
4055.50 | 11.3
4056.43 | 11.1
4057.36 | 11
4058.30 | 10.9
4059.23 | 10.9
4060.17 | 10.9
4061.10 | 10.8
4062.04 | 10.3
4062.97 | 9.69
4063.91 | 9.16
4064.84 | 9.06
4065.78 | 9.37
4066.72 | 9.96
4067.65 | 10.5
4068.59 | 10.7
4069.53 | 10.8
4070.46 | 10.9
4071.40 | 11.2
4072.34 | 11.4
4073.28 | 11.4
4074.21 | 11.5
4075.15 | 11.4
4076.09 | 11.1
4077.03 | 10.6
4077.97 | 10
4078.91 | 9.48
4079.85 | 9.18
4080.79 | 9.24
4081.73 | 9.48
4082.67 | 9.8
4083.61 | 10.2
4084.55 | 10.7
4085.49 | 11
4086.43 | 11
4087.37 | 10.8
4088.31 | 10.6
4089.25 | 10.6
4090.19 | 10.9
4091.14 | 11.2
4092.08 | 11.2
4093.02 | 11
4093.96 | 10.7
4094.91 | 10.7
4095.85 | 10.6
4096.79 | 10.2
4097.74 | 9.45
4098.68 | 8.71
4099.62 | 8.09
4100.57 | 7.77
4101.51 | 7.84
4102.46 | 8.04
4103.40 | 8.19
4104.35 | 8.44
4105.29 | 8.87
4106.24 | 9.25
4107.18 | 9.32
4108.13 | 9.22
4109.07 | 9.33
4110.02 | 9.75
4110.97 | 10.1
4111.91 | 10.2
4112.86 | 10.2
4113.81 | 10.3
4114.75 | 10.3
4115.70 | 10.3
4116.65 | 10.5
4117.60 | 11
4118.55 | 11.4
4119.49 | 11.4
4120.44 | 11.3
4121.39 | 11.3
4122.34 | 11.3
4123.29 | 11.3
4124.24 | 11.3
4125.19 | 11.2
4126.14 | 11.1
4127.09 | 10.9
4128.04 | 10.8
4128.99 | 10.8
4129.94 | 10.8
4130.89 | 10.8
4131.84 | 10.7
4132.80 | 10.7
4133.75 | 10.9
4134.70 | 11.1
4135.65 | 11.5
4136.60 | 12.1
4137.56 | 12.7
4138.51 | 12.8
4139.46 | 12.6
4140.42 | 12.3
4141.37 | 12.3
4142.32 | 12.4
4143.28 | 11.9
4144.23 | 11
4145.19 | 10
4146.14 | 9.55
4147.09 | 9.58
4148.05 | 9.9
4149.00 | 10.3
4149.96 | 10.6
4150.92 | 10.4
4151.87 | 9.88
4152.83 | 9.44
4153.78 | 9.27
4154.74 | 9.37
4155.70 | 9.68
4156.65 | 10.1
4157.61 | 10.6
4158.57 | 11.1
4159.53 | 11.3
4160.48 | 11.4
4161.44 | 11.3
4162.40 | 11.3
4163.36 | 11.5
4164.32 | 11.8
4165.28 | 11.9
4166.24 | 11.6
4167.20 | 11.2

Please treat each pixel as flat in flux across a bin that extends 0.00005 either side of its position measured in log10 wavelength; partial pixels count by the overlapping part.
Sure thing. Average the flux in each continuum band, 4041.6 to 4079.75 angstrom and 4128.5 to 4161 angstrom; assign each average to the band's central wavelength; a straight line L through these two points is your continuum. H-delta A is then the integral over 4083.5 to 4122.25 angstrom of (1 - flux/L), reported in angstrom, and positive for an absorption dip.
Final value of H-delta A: 2.6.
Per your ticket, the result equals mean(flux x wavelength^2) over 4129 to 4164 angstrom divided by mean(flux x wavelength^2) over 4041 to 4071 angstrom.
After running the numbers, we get 1.07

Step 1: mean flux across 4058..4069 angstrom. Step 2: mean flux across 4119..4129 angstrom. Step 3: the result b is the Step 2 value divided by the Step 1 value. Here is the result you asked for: 1.10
